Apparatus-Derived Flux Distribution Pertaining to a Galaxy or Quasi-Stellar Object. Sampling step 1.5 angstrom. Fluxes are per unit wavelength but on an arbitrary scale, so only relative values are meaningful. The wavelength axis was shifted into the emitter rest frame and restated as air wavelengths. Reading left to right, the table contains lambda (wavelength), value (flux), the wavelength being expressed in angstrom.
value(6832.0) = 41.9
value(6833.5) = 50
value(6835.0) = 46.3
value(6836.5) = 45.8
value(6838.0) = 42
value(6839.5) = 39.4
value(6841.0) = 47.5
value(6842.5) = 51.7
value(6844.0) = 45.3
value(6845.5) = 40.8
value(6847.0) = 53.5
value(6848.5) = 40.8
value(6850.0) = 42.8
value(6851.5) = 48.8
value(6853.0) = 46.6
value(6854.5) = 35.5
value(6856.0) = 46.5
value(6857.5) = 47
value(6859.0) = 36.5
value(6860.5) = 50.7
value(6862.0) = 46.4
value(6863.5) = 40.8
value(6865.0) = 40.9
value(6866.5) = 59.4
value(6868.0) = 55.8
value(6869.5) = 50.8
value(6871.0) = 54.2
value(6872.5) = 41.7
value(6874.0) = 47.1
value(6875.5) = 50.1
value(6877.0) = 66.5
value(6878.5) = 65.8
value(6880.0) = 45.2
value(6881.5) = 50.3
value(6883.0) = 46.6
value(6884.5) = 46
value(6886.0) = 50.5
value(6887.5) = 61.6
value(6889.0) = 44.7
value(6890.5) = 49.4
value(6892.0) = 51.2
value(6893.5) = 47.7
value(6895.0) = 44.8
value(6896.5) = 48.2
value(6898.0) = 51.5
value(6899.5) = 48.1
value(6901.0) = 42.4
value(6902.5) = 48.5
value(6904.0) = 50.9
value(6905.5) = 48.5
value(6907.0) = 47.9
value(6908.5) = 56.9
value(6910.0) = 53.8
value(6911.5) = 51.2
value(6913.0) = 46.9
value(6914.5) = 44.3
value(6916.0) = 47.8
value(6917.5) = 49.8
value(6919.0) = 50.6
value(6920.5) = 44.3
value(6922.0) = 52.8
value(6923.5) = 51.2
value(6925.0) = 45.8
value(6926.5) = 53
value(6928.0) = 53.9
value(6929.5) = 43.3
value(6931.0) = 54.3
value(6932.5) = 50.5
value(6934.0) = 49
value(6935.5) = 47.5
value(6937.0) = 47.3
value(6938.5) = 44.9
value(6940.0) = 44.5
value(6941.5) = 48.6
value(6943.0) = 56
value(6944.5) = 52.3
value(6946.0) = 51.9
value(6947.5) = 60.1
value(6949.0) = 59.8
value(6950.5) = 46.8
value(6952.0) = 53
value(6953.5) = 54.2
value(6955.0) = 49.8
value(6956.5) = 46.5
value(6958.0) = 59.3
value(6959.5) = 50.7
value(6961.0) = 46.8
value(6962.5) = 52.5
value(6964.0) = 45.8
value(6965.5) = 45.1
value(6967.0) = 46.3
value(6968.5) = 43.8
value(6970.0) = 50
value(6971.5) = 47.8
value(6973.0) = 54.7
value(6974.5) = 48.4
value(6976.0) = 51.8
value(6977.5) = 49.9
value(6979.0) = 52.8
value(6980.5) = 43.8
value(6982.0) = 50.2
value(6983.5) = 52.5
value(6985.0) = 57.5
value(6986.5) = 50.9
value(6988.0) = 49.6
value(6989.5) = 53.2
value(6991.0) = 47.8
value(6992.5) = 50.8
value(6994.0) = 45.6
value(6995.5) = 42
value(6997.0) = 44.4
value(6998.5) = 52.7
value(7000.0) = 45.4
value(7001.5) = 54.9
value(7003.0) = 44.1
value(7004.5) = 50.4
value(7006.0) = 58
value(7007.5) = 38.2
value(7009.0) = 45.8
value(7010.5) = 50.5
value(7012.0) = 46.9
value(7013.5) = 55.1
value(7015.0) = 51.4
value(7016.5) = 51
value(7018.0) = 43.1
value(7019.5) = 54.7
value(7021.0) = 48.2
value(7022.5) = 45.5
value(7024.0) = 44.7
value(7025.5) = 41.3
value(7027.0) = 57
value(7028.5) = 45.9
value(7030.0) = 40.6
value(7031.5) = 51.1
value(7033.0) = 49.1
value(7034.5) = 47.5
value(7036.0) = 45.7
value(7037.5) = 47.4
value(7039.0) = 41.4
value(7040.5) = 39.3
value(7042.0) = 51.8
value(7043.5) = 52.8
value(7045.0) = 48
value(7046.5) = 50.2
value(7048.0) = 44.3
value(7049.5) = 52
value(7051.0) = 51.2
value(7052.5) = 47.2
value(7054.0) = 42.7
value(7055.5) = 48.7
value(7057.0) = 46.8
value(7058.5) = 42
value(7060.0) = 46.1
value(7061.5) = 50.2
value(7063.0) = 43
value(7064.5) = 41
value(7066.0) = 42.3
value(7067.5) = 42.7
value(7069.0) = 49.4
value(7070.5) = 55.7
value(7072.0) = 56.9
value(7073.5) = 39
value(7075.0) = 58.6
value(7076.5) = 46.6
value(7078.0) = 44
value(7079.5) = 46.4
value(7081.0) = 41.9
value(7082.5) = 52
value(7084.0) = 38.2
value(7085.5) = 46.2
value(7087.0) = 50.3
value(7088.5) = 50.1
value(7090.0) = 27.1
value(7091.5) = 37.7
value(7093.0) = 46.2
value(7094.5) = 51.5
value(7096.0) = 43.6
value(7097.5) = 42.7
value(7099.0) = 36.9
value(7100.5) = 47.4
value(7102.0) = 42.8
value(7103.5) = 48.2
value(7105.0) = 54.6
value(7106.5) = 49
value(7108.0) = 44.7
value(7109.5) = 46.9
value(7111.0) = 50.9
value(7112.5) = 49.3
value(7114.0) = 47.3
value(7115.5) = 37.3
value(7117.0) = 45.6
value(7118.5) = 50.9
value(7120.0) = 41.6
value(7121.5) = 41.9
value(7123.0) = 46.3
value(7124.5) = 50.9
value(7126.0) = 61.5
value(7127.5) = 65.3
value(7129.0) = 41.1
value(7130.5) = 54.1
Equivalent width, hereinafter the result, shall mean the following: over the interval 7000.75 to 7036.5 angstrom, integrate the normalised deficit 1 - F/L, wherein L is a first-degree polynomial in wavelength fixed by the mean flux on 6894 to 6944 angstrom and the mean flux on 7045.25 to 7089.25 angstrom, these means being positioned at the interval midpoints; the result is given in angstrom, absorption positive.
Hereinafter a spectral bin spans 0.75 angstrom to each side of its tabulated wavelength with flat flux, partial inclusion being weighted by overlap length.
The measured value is -0.5 angstrom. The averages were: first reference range 49.1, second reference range 47.1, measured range 48.4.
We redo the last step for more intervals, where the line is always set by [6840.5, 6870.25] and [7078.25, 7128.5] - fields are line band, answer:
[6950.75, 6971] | -1.3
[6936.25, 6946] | -0.6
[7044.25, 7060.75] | -0.3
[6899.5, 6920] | -1.2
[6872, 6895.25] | -2.2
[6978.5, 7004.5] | -1.6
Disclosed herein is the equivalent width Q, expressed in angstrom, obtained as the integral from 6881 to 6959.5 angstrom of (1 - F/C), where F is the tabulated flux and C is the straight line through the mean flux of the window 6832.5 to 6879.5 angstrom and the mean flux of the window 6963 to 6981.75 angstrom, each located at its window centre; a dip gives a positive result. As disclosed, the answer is -3.2 angstrom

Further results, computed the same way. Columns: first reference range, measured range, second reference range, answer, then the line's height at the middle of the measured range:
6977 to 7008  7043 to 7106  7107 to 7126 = 1.79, 47.7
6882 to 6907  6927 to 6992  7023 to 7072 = -3.18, 48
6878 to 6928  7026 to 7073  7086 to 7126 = -0.51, 46.8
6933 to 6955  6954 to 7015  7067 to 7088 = 0.89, 50.1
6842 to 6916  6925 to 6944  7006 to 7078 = -0.41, 48.2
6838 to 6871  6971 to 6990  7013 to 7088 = -1.66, 46.9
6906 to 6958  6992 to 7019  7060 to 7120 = -0.02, 48.4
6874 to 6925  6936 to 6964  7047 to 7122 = -1.28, 49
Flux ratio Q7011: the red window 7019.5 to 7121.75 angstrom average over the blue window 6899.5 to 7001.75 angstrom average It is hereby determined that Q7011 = 0.93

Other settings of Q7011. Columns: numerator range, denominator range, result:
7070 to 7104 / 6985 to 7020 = 0.93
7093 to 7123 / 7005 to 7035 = 0.95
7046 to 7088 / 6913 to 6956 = 0.94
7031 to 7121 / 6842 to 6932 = 0.95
